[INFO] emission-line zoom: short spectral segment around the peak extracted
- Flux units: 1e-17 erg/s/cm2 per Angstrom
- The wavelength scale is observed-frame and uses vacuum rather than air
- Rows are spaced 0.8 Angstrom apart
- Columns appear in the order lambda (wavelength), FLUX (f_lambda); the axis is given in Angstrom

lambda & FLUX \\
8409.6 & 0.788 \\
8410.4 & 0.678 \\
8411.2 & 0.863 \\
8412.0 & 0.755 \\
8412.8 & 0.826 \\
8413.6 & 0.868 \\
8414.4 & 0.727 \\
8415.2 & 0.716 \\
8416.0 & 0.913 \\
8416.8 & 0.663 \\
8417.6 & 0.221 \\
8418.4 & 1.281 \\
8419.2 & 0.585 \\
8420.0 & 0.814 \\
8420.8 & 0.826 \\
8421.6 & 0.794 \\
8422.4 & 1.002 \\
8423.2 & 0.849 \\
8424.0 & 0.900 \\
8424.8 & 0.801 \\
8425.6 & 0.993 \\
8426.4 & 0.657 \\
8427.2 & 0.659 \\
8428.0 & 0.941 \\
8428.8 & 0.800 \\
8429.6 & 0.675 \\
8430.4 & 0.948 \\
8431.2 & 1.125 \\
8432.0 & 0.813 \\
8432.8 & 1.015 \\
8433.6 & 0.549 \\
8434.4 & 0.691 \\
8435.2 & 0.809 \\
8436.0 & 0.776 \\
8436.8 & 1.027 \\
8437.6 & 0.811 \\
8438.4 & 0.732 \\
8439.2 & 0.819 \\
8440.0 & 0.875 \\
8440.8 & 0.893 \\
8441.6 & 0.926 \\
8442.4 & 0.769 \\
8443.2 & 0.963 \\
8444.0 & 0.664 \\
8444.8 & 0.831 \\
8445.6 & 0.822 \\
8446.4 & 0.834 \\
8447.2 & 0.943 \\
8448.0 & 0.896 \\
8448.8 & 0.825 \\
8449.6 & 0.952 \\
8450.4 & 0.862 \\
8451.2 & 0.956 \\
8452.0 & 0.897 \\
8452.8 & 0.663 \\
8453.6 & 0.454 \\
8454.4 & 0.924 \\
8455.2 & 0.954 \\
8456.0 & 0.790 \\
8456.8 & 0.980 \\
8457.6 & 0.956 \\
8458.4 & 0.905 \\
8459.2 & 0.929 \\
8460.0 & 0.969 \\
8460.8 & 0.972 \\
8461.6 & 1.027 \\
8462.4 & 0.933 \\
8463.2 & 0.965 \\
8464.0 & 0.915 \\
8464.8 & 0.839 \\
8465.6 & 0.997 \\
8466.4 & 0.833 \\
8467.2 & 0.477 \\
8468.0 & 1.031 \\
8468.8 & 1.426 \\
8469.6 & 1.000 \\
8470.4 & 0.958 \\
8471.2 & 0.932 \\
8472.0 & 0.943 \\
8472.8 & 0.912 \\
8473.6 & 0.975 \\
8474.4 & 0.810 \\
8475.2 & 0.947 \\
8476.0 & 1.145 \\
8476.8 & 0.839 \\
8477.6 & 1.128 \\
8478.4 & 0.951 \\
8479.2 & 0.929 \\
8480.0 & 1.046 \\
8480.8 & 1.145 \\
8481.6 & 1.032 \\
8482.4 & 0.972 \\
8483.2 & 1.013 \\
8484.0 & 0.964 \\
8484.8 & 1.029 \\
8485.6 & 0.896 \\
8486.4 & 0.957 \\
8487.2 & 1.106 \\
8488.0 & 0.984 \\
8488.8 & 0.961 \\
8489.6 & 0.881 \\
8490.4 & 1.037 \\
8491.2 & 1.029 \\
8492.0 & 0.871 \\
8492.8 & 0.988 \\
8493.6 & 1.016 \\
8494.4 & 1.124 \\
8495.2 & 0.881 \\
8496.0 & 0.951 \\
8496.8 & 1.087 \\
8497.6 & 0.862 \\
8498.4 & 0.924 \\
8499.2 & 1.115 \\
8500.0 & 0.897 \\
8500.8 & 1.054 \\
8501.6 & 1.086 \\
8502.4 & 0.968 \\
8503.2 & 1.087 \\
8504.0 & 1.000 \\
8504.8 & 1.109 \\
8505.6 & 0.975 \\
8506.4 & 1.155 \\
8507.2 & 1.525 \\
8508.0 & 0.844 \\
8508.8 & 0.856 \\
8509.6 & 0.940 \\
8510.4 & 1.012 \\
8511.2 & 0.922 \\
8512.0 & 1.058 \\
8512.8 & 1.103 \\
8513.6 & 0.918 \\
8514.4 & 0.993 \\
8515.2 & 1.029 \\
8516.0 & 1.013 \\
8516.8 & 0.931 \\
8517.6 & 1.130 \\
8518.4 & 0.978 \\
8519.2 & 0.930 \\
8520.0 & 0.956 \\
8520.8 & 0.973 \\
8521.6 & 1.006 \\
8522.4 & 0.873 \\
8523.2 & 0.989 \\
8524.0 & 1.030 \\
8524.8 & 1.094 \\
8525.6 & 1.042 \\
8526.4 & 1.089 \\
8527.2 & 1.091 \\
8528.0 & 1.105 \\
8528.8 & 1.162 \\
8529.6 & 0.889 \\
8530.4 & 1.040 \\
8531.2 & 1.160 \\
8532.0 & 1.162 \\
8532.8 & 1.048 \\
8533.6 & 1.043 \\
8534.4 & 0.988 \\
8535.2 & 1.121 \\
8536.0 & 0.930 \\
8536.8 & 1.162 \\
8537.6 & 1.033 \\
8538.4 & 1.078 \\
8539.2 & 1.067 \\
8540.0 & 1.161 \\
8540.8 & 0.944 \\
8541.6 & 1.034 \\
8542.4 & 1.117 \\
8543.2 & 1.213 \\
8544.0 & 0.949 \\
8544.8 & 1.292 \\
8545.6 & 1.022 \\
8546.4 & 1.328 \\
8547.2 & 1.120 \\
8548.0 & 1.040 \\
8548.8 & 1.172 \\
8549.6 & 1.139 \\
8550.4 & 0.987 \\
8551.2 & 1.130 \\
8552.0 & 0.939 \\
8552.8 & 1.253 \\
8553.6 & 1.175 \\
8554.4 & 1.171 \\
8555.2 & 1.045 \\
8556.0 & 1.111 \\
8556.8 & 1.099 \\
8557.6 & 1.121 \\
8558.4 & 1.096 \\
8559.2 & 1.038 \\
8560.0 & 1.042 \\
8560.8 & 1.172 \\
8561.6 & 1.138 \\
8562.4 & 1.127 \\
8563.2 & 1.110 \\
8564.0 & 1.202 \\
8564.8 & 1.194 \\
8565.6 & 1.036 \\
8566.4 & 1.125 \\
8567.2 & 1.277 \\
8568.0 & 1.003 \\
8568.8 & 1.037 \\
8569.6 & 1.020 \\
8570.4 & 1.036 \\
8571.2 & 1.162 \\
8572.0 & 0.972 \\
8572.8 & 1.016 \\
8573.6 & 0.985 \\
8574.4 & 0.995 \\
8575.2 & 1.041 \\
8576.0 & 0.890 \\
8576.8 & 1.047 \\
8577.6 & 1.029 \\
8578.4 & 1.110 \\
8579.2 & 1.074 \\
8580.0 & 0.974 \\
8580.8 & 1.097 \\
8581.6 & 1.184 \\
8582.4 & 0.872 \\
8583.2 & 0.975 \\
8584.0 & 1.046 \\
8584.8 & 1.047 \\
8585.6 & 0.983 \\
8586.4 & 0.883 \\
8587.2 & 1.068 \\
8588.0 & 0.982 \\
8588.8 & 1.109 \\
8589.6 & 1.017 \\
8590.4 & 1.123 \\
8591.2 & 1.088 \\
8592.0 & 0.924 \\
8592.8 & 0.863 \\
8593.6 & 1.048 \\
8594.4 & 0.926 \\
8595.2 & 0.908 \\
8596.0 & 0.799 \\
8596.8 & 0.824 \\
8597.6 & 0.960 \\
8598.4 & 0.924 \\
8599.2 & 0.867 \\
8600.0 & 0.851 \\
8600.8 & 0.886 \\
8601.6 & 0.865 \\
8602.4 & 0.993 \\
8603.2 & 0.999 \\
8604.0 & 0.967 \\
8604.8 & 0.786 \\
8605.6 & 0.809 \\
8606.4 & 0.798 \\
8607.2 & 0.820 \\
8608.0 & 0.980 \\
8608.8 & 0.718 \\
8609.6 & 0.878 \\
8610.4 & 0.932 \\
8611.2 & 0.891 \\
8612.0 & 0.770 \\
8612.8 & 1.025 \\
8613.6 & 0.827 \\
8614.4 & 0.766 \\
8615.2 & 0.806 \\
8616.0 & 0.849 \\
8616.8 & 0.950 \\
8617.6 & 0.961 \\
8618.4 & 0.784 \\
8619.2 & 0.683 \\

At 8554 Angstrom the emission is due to C III]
